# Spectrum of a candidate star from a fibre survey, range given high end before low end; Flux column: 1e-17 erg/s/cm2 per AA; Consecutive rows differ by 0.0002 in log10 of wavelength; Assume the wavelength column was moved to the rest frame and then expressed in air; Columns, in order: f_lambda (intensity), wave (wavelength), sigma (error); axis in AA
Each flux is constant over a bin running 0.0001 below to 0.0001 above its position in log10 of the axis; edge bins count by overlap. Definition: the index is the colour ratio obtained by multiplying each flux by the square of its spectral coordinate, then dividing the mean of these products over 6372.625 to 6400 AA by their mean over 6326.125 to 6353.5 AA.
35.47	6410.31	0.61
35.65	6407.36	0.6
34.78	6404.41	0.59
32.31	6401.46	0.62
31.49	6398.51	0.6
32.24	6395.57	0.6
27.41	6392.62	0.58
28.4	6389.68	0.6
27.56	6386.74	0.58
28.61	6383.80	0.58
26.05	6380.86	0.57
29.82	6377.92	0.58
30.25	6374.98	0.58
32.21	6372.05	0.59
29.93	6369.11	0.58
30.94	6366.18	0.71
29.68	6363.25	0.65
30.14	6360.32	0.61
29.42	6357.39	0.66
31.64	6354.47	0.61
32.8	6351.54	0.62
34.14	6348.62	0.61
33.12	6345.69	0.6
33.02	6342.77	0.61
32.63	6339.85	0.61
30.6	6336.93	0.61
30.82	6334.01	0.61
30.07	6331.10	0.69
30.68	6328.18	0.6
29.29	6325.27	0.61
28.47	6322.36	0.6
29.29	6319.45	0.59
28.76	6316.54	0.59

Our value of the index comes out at 0.93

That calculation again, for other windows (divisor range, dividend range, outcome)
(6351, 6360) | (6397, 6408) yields 1.09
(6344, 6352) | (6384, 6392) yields 0.85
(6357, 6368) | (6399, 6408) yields 1.14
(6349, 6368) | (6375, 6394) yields 0.92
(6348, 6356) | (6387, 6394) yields 0.86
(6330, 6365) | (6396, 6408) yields 1.07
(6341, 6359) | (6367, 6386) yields 0.92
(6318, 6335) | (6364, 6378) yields 1.04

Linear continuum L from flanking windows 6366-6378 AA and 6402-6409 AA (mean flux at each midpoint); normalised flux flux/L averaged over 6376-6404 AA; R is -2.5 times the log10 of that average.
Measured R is 0.12 mag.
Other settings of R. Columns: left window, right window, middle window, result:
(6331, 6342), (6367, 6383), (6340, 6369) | -0.04 mag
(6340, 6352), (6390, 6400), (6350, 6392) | 0.07 mag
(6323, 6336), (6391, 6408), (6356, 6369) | 0.04 mag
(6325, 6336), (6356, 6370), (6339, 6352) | -0.10 mag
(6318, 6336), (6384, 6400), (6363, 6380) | -0.03 mag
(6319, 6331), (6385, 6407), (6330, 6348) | -0.07 mag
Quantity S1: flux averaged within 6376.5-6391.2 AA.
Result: 28.1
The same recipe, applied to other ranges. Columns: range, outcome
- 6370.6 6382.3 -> 29.6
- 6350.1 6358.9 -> 31.3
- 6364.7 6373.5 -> 31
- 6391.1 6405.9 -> 31.6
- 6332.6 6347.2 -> 32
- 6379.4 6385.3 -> 27.3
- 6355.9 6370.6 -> 30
